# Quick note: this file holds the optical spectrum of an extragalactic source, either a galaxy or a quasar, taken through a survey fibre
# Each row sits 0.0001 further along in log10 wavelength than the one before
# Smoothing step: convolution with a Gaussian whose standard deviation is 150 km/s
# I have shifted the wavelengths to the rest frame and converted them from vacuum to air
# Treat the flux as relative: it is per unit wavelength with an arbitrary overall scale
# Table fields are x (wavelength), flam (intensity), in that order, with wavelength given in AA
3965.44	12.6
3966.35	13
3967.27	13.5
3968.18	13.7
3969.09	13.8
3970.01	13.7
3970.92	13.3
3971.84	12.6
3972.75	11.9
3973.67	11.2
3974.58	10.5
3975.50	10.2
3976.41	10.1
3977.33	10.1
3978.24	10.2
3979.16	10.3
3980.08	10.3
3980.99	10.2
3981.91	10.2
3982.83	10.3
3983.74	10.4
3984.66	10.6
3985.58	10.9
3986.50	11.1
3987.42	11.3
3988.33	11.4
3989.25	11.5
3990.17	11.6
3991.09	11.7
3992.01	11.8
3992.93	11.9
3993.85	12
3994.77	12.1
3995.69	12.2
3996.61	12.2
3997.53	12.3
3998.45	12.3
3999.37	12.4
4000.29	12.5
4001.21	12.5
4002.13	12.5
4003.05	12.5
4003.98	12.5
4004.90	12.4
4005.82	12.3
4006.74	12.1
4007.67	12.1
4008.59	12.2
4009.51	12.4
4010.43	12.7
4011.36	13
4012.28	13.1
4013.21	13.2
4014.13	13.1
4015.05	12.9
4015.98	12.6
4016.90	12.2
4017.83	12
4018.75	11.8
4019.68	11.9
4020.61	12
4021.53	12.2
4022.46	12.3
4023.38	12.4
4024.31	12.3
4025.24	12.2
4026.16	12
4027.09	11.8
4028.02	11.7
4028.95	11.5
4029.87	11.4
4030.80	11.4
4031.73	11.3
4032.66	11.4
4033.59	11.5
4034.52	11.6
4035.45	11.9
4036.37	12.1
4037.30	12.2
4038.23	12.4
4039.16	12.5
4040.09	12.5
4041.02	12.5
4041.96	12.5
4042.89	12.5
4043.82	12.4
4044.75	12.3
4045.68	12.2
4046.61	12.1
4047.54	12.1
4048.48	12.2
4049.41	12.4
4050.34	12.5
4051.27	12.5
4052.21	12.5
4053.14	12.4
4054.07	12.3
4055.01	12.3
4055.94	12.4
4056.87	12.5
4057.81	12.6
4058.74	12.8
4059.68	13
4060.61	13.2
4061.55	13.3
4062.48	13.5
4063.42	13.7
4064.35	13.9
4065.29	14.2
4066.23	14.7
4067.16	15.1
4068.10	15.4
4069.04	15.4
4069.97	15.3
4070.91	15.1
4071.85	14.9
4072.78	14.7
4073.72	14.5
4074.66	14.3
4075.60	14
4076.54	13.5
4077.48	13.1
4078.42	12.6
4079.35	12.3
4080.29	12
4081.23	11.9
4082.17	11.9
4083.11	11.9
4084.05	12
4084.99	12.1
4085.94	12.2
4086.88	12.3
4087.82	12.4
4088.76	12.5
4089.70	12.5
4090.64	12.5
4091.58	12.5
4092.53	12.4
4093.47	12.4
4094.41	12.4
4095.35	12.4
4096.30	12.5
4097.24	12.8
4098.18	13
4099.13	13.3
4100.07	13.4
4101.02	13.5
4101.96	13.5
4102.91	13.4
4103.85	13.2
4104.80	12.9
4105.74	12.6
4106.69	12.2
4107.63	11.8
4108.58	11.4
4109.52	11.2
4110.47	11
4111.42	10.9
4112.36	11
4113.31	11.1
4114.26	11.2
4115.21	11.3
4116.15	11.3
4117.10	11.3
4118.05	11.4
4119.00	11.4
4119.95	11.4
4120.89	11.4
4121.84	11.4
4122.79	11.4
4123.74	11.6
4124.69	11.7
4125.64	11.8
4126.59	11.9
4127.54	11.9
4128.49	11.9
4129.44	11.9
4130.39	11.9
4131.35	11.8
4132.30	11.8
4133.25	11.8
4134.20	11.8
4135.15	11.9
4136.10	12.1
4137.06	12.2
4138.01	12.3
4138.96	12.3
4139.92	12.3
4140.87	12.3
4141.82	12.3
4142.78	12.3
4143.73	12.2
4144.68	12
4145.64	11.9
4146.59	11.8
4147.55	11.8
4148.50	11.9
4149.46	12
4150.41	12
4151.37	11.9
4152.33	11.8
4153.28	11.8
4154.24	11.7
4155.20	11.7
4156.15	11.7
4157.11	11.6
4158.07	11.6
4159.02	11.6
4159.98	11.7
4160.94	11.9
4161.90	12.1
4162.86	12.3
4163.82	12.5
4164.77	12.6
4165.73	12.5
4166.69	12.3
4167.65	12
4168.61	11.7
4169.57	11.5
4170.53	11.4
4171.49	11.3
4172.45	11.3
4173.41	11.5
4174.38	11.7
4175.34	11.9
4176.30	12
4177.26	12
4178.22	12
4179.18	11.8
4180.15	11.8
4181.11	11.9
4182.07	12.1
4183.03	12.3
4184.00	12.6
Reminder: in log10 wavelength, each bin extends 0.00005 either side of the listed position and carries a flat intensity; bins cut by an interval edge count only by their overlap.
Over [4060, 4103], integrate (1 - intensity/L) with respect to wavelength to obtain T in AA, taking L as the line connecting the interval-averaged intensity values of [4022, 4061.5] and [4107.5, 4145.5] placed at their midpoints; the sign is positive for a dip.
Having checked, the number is -4.6 AA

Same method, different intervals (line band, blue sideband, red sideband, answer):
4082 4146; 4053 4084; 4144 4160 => 2.5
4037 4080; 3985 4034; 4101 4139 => -4.4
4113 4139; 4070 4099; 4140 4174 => 1.4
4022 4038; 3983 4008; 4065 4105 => 0.7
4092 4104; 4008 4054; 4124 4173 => -0.9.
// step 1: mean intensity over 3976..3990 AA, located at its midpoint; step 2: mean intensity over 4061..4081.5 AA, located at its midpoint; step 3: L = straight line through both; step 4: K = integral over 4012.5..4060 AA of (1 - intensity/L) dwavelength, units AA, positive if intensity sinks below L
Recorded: 1.54 AA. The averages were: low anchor 10.6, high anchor 14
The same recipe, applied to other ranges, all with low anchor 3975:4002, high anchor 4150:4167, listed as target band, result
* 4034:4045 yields -0.8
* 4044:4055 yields -0.8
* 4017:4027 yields -0.6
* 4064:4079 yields -3.6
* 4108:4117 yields 0.5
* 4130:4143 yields -0.2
